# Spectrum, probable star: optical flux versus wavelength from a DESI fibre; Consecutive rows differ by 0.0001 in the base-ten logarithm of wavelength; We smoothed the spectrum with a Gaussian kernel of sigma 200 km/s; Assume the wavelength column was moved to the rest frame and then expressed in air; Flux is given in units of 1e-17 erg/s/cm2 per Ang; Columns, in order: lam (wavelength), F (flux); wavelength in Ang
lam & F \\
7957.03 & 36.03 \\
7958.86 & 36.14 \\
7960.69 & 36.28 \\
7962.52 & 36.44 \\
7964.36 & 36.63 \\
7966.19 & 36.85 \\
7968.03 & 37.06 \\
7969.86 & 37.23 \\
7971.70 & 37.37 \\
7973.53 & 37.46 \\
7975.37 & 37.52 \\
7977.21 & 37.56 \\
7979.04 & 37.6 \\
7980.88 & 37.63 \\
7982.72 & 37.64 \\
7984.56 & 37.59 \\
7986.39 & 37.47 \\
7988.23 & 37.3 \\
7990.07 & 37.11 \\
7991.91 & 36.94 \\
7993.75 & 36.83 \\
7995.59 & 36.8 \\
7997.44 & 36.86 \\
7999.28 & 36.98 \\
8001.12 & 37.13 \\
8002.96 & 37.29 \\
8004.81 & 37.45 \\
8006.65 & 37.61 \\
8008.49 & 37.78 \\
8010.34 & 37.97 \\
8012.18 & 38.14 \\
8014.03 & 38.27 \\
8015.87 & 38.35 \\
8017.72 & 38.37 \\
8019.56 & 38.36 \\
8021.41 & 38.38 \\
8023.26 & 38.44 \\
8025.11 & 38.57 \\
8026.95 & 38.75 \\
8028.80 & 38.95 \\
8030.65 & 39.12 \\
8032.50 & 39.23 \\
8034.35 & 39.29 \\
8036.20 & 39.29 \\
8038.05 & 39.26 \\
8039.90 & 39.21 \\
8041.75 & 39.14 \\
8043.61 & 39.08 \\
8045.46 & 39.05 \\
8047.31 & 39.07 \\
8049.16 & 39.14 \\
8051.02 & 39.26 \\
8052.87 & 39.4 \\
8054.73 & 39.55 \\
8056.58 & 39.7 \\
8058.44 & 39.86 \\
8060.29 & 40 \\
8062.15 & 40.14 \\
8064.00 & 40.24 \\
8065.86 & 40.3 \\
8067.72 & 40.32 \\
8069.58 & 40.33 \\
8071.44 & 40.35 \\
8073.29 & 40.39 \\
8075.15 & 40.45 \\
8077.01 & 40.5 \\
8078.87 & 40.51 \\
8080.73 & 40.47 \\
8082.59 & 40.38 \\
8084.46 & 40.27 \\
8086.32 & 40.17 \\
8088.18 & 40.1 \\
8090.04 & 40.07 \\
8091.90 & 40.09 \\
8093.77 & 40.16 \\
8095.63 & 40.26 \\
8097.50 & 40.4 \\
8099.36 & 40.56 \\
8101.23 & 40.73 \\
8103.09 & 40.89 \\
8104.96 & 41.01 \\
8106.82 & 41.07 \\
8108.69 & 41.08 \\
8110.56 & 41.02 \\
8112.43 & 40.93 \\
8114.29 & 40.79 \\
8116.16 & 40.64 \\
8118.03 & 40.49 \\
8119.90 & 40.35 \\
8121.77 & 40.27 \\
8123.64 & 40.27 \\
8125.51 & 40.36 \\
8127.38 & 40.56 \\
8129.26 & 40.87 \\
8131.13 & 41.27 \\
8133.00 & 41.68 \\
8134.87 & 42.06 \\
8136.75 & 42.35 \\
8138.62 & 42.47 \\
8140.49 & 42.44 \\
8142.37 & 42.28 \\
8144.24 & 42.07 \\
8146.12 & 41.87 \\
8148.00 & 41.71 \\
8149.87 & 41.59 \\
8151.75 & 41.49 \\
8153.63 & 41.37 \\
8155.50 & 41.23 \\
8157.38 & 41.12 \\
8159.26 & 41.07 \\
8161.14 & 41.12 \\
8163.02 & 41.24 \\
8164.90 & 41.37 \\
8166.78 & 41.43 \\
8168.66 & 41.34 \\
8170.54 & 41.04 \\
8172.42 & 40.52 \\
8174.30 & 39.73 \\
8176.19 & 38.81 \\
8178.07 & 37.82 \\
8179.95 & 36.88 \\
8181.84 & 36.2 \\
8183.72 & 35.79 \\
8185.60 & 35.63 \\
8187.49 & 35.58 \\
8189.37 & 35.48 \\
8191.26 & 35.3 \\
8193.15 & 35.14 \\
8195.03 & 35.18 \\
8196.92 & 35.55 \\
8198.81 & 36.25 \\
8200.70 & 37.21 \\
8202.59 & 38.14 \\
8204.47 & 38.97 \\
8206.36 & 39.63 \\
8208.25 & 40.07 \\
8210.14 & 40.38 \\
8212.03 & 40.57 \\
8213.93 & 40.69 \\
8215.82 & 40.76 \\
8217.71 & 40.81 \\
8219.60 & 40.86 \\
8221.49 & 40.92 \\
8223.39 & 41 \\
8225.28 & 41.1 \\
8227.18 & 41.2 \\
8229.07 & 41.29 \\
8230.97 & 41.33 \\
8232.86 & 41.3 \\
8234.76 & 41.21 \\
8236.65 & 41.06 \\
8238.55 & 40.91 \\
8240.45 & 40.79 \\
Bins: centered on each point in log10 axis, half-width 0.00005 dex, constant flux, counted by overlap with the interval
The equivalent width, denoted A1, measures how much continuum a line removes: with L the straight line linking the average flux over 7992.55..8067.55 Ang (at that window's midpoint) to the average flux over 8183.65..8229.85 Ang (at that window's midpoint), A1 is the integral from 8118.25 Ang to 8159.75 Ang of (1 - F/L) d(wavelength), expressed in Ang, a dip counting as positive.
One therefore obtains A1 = -3.0 Ang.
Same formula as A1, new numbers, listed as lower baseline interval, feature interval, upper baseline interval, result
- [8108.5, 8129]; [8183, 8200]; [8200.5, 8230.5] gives 2.0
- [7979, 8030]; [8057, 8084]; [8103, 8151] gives -0.4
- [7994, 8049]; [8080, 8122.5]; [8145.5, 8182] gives -1.0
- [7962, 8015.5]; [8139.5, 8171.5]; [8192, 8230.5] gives -2.2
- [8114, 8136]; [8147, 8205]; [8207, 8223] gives 2.8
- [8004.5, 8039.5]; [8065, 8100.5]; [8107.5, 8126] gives -0.4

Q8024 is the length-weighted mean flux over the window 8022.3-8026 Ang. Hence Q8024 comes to 38.4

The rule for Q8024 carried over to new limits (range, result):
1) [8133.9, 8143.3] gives 42.3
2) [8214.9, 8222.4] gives 40.9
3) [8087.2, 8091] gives 40.2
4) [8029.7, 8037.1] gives 39.2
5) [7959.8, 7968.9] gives 36.6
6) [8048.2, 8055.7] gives 39.3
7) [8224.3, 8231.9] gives 41.2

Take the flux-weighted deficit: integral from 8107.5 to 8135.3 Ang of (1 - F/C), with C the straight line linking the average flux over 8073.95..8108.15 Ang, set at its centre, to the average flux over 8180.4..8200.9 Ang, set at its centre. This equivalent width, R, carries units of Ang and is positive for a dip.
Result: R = -1.3 Ang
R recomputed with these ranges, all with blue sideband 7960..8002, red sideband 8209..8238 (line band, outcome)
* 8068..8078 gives -0.5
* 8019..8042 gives -0.6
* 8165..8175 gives -0.2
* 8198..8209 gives 0.6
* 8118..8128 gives -0.3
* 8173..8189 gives 1.3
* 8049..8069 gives -0.8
